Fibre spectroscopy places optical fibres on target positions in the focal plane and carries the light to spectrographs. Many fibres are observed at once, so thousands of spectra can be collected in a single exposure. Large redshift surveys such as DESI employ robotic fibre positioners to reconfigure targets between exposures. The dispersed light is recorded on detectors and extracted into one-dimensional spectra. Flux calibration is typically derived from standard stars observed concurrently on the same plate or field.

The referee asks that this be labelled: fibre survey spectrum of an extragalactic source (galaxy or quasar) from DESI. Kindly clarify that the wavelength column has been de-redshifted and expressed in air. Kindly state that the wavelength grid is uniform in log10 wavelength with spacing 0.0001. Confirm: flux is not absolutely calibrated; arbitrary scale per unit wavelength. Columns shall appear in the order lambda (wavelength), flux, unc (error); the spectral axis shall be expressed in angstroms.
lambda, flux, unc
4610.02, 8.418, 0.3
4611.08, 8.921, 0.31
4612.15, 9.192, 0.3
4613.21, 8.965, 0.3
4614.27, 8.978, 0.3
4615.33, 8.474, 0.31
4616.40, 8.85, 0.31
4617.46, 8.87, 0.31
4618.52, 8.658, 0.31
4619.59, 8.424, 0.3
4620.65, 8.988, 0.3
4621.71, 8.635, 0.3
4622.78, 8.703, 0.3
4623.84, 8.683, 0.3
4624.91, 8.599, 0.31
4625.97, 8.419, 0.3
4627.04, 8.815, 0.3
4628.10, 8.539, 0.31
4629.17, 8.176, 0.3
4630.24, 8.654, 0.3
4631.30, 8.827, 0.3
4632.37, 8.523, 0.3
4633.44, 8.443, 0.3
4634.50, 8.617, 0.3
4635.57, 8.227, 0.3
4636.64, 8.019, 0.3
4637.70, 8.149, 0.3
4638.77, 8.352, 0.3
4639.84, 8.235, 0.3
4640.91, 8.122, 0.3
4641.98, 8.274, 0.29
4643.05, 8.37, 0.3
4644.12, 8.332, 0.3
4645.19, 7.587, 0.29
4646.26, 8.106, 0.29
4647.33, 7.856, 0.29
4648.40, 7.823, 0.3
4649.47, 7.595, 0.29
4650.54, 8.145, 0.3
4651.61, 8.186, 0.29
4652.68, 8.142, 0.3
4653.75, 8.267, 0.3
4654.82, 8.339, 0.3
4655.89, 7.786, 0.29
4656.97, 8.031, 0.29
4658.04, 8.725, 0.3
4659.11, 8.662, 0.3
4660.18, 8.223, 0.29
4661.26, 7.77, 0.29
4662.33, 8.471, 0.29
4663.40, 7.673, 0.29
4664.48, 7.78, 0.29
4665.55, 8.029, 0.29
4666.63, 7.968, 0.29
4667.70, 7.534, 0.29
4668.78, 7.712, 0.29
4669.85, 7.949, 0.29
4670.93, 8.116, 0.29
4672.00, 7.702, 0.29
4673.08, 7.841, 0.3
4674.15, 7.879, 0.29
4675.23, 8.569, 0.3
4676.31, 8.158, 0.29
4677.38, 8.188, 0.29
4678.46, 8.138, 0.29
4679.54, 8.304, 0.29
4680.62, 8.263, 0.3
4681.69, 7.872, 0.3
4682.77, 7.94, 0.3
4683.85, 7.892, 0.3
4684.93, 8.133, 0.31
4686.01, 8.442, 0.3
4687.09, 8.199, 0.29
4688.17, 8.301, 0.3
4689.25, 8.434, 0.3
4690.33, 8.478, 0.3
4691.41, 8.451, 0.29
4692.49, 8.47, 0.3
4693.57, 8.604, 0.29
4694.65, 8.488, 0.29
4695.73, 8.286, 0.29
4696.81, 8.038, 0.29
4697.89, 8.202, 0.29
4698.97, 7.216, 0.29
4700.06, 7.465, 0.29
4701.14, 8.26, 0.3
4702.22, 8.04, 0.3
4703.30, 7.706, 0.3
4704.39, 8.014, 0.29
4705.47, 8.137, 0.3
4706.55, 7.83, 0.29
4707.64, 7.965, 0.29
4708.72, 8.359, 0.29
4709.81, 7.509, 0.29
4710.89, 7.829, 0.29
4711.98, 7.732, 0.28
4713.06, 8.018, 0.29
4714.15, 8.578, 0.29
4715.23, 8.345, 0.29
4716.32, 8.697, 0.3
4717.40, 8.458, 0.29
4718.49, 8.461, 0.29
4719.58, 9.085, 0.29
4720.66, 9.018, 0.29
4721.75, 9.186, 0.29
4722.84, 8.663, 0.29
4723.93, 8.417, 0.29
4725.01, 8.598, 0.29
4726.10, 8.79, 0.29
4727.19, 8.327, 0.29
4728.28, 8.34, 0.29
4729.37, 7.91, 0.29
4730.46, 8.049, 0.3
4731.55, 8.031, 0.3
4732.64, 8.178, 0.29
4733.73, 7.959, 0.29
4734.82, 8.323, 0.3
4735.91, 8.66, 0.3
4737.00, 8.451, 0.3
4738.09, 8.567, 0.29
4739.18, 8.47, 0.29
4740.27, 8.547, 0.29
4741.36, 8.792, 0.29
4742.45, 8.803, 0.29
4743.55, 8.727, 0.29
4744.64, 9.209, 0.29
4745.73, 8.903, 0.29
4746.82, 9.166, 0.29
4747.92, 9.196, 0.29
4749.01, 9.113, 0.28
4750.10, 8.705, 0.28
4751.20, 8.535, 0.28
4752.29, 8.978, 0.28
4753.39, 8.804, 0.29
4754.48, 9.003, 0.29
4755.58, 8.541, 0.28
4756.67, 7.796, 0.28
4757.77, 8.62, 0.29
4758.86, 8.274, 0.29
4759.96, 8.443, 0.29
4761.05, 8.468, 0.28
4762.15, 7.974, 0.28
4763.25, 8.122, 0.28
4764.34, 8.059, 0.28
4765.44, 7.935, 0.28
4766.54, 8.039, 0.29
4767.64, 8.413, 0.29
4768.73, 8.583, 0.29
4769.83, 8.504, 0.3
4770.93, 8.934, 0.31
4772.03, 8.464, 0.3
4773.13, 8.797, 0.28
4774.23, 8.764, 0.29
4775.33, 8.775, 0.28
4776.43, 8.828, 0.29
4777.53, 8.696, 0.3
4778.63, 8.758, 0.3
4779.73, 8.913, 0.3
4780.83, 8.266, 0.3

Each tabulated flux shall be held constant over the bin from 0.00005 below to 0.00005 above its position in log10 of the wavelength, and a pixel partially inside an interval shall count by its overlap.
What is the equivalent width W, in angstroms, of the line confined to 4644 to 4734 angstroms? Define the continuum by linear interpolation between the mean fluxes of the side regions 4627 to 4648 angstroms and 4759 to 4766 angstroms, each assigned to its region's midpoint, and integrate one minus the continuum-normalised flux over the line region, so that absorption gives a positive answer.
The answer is 0.92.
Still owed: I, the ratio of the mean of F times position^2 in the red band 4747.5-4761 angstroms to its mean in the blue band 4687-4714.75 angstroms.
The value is 1.1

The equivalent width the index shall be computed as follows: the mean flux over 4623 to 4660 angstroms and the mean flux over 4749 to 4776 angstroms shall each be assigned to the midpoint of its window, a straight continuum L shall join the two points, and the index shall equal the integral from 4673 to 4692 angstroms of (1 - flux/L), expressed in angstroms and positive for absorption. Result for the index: 0.4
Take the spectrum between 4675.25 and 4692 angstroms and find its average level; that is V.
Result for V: 8.22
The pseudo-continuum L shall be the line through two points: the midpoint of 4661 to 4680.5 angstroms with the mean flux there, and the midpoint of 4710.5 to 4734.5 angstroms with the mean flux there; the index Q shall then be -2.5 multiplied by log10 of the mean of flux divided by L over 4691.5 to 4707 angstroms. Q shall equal 0.02 mag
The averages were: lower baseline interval 8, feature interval 8.07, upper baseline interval 8.39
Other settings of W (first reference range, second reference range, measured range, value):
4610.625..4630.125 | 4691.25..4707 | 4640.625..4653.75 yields 0.7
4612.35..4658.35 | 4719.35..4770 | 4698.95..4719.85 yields 1.0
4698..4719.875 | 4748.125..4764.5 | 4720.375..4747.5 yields -0.8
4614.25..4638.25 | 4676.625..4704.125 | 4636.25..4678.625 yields 1.5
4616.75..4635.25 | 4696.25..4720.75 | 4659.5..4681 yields 0.9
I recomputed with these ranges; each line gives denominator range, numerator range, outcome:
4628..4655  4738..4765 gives 1.10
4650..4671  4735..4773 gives 1.11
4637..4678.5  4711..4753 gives 1.10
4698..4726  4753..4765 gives 1.04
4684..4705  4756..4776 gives 1.06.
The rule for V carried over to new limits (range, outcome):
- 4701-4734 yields 8.28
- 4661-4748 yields 8.26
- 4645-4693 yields 8.1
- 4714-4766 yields 8.55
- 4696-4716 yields 7.97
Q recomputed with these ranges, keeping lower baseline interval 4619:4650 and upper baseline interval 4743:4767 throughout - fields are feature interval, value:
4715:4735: 0.01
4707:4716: 0.06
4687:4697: 0.01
